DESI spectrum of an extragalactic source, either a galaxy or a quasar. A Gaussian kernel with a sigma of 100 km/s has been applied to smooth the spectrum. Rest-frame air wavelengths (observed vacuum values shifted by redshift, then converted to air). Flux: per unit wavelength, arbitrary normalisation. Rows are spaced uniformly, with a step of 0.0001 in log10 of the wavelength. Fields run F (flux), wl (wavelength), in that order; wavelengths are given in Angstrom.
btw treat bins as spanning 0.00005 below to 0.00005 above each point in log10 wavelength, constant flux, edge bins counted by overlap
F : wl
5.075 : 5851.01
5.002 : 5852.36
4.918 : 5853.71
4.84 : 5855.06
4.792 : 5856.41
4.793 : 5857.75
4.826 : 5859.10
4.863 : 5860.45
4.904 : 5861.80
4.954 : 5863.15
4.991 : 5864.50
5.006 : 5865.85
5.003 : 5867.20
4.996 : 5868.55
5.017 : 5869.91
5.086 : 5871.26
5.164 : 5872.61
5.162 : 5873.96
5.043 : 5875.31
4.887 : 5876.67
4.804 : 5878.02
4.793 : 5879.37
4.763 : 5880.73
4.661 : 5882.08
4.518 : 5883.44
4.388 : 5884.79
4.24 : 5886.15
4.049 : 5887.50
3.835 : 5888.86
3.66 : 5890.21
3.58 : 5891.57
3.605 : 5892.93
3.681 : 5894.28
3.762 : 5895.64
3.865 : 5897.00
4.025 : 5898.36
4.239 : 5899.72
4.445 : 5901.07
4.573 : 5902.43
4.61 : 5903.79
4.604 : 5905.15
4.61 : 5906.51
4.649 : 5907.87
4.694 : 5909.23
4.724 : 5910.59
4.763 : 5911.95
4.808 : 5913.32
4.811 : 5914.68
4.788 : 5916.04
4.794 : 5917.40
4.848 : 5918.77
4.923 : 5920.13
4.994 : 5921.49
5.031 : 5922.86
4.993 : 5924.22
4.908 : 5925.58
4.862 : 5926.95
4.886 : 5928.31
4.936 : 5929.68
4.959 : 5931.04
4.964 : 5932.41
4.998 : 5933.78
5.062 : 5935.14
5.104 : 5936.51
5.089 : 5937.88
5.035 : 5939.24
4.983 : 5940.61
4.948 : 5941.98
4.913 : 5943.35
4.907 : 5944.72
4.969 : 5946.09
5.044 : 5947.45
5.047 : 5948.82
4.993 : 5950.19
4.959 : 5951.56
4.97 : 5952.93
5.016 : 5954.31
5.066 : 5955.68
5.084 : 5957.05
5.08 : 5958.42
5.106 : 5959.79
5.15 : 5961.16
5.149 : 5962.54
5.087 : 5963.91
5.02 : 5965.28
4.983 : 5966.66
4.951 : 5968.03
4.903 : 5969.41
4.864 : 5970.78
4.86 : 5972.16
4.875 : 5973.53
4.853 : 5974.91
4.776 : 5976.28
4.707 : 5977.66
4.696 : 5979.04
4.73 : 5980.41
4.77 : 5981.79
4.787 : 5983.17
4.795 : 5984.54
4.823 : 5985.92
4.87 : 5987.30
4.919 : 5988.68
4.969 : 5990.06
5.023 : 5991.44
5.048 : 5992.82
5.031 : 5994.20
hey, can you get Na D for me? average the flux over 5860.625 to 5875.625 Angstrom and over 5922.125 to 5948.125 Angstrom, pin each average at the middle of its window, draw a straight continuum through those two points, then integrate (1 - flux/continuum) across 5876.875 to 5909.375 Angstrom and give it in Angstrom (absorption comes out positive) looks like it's 4.73 Angstrom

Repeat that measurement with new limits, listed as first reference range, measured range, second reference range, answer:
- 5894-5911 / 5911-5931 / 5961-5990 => -1.76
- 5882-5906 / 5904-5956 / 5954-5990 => -4.88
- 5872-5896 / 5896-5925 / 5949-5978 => -0.45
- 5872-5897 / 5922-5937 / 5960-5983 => -1.09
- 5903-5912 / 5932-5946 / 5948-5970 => -0.32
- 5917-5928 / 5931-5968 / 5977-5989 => -1.25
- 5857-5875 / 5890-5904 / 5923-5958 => 2.78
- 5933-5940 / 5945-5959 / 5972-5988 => -0.16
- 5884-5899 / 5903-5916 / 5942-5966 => -1.50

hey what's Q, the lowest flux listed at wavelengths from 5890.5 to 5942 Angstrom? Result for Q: 3.58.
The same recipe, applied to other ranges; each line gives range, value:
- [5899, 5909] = 4.239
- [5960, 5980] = 4.696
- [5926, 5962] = 4.862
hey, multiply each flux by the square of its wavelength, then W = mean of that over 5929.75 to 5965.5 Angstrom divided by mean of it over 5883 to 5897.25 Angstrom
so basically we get 1.31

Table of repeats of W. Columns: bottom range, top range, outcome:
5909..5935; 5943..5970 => 1.04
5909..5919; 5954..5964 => 1.08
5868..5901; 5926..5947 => 1.15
